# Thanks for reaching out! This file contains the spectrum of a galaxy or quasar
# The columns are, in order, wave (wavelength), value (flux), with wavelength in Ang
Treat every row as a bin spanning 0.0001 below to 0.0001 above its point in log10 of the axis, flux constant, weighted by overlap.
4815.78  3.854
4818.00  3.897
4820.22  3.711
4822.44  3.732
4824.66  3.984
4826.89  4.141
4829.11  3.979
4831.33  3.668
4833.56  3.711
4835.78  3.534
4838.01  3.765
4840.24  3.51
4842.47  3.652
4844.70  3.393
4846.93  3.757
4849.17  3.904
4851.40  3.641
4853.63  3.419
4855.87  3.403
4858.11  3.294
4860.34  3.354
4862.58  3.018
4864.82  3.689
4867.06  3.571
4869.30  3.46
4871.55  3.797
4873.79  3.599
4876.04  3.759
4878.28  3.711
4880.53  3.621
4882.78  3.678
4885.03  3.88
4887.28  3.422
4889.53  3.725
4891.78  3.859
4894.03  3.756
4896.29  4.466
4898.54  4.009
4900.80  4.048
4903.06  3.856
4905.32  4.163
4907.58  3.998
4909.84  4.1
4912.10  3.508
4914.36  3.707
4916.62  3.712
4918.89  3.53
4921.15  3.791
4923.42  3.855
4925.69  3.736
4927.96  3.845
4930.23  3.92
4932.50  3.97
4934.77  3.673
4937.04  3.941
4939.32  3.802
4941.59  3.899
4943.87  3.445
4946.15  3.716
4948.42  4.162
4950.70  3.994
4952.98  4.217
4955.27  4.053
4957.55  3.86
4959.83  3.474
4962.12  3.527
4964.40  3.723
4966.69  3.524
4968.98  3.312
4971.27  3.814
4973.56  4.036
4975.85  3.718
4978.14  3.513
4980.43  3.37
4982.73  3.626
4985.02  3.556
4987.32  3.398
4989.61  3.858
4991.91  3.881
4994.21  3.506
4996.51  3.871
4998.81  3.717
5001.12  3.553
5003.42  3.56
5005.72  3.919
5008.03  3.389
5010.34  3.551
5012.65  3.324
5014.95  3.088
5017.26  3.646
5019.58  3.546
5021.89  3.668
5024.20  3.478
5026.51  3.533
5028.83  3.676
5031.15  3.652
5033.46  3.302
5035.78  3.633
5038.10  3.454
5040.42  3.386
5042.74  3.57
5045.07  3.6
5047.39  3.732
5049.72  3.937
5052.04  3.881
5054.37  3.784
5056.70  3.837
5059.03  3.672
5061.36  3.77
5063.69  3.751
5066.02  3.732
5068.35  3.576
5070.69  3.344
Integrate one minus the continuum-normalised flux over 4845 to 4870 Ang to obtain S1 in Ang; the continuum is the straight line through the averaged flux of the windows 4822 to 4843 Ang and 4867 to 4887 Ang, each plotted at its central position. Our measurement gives 1.5 Ang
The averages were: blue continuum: 3.77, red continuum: 3.67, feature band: 3.5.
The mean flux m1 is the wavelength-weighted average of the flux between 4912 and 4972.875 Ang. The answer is 3.77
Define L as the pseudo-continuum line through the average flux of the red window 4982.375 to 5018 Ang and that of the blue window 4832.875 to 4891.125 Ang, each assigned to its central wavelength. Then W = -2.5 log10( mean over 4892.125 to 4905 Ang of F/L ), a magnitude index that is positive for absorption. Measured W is -0.12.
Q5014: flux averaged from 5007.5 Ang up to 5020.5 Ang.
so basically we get 3.42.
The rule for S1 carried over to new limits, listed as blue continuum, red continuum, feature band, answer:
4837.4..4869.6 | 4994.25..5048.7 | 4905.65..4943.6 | -2.9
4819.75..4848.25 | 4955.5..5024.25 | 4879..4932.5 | -2.3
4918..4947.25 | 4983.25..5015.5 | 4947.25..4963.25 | -0.8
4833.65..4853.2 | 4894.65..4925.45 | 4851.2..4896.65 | 1.8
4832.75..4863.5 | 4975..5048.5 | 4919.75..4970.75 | -3.4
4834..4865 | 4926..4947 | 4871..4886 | -0.4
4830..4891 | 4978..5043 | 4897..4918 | -1.9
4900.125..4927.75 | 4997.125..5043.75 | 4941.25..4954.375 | -0.6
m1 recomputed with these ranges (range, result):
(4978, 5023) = 3.58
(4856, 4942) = 3.75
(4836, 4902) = 3.66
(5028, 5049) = 3.56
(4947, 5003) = 3.72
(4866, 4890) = 3.65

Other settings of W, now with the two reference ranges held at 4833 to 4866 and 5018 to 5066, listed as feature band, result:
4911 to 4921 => -0.02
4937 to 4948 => -0.05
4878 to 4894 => -0.04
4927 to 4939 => -0.08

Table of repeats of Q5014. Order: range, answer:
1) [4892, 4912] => 4.01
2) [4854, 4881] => 3.52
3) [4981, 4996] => 3.64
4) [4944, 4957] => 3.98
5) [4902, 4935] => 3.83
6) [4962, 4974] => 3.64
